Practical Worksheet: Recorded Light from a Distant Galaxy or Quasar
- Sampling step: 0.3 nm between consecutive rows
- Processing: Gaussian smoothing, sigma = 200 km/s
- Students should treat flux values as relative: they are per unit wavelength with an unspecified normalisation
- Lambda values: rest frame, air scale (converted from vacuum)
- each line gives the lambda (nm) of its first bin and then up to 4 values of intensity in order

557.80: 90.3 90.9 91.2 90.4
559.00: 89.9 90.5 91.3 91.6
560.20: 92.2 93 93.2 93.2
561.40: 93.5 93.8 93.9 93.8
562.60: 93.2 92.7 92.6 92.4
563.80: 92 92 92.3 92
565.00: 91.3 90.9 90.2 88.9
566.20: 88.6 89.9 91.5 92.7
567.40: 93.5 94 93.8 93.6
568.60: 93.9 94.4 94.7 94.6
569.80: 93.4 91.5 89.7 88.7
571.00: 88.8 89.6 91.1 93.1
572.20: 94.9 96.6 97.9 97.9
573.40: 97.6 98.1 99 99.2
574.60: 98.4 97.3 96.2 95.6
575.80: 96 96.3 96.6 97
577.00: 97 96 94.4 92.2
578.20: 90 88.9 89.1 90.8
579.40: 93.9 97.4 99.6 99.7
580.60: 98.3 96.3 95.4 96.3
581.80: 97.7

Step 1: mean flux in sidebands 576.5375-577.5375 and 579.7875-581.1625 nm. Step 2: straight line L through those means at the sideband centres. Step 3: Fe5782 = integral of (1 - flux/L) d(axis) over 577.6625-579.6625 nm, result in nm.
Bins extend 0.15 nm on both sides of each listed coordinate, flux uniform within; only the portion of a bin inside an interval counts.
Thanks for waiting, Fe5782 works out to 0.12 nm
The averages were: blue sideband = 96.5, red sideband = 98.2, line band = 91.3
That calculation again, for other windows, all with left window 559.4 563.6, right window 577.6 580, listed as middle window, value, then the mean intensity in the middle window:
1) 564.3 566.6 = 0.06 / 90.5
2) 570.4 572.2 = 0.04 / 90.6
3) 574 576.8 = -0.14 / 97.1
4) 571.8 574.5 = -0.14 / 97.2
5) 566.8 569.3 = -0.03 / 93.7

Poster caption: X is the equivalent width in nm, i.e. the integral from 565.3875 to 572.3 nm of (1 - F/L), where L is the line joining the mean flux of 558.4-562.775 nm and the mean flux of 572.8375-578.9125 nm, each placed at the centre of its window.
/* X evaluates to 0.16 nm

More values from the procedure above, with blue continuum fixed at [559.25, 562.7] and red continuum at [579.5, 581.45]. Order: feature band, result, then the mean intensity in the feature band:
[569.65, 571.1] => 0.07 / 90.5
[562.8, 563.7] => 0.01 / 92.5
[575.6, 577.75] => 0.01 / 96.2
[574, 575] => -0.02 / 98.5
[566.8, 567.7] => 0.01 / 93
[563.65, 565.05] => 0.03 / 92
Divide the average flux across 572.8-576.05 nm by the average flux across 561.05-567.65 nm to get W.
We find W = 1.06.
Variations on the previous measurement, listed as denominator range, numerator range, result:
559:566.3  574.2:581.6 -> 1.04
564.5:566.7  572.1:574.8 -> 1.08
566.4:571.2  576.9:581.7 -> 1.02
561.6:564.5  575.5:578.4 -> 1.02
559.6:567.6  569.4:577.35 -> 1.03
